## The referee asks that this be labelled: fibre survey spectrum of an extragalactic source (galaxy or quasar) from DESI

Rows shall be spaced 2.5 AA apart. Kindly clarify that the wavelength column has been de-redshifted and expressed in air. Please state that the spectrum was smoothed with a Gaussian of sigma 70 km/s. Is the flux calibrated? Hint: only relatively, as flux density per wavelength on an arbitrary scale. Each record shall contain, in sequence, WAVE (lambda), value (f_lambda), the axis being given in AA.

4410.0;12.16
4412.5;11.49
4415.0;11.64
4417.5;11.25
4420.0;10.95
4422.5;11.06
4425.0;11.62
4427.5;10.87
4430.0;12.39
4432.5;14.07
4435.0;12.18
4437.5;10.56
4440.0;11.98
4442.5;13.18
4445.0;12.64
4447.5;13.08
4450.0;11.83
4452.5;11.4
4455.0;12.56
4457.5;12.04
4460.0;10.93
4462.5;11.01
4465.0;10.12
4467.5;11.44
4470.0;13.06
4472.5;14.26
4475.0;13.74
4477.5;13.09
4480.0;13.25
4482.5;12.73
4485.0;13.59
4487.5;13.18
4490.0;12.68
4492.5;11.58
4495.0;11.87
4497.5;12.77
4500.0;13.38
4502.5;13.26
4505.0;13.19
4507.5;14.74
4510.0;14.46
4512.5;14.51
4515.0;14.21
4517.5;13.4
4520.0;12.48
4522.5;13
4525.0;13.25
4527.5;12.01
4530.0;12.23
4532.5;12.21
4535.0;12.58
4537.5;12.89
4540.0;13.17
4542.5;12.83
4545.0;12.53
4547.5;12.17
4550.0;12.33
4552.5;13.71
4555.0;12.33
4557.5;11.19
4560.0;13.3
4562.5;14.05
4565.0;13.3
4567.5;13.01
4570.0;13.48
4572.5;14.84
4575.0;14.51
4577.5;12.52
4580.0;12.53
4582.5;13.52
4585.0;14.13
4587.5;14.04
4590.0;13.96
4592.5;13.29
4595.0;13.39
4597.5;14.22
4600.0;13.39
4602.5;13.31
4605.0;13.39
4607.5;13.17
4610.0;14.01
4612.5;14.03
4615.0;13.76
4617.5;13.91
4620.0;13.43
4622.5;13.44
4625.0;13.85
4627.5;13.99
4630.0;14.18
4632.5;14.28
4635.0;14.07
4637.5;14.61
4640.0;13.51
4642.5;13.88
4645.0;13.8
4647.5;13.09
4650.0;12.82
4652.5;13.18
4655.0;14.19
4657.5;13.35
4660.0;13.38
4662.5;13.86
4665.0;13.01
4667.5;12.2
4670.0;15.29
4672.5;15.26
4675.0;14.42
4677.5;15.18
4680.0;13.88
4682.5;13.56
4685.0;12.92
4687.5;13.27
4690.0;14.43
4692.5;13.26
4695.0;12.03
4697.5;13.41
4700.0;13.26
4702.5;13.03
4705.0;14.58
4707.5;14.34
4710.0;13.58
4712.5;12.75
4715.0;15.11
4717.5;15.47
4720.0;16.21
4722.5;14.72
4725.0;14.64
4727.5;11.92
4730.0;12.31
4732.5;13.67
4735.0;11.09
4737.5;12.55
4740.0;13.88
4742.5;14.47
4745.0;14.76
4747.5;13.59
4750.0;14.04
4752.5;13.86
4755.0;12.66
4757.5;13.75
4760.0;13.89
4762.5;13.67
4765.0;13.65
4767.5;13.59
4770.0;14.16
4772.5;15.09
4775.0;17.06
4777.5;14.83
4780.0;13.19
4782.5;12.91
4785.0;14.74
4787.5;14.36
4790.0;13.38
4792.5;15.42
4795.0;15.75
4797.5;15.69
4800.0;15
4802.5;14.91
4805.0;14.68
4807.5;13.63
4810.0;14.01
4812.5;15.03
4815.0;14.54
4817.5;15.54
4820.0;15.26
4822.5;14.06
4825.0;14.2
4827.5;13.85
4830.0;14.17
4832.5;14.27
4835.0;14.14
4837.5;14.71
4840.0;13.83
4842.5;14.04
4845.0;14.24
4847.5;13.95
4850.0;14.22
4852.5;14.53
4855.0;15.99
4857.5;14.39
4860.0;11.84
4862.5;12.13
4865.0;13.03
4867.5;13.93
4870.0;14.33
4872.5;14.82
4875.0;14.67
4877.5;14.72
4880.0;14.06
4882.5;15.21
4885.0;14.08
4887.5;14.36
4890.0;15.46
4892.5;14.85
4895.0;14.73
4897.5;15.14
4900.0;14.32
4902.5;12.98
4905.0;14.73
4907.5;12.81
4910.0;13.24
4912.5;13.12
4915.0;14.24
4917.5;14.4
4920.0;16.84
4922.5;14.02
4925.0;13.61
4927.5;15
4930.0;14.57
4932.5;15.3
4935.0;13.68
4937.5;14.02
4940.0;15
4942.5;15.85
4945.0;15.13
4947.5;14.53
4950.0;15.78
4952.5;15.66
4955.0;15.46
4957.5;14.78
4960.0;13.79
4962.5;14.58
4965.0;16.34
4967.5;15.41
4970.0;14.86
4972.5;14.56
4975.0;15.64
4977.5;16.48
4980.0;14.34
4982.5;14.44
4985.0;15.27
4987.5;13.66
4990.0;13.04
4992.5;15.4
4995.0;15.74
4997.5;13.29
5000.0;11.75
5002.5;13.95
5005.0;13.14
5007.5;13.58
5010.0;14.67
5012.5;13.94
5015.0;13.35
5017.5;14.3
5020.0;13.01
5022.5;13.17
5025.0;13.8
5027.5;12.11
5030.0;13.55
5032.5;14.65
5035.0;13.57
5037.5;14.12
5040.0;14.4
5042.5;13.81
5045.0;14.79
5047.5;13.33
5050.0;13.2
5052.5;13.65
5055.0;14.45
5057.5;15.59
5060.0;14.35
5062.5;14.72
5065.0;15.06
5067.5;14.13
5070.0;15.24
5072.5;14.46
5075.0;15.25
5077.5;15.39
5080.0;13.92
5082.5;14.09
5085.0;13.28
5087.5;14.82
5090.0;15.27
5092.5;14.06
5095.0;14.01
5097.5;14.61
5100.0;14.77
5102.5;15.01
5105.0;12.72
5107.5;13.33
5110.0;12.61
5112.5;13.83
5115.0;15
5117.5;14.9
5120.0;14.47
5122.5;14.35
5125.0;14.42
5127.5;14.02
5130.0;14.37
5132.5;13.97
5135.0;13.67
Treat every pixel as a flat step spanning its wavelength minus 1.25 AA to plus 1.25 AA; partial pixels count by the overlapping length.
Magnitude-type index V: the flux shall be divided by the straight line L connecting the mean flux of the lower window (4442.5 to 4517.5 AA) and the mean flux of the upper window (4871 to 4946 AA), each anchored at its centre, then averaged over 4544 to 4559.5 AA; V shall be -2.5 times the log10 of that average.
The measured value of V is 0.056 mag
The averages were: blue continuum 12.8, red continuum 14.5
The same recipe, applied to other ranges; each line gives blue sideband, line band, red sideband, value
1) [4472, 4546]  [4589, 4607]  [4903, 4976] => -0.01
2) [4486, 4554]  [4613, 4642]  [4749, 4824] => -0.03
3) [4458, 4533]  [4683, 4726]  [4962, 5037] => -0.04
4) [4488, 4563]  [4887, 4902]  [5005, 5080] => -0.07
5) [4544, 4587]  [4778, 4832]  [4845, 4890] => -0.04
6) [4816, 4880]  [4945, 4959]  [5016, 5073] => -0.08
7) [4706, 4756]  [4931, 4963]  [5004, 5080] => -0.07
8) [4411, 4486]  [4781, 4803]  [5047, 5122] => -0.10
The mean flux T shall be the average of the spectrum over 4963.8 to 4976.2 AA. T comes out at 15.4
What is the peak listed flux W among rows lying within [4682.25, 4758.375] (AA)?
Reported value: 16.21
